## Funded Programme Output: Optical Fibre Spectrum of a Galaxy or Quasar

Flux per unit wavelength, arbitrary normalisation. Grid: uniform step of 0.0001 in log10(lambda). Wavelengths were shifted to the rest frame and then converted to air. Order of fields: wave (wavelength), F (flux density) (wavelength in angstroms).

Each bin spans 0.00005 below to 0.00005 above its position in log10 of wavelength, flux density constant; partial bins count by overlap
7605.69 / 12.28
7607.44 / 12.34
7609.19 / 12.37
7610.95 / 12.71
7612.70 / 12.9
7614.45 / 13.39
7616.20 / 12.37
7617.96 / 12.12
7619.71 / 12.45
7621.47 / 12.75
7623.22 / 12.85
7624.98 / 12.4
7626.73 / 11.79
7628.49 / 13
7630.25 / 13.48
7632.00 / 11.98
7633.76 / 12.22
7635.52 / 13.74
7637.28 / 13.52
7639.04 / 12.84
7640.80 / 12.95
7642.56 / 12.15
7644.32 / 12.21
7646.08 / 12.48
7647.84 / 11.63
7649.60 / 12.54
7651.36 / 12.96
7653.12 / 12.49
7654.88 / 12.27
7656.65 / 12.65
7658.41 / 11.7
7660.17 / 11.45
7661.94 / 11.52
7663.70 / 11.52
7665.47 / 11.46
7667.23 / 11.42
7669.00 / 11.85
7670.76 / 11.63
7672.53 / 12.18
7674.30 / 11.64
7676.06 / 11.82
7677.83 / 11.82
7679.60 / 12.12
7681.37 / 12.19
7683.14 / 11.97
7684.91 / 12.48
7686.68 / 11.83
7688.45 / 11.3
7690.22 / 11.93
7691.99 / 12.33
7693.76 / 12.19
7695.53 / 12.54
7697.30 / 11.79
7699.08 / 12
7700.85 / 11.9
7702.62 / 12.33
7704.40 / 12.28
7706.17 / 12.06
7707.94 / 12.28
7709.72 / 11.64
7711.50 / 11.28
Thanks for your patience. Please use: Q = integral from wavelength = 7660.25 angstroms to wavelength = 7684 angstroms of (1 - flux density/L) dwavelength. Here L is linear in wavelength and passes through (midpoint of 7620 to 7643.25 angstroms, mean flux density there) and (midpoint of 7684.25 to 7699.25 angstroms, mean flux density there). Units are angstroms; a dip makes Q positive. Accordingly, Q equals 1.0 angstroms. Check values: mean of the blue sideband 12.7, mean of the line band 11.8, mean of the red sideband 12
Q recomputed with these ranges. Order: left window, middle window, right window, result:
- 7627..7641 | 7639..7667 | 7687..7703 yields 1.1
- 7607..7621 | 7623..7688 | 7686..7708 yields 0.5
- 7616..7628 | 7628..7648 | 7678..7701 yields -0.6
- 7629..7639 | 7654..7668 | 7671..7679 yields 0.6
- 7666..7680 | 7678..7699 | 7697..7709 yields -0.2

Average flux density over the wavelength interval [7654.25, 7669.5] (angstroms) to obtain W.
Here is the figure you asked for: 11.7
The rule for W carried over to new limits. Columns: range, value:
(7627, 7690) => 12.2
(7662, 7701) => 11.9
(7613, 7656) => 12.6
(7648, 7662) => 12.2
